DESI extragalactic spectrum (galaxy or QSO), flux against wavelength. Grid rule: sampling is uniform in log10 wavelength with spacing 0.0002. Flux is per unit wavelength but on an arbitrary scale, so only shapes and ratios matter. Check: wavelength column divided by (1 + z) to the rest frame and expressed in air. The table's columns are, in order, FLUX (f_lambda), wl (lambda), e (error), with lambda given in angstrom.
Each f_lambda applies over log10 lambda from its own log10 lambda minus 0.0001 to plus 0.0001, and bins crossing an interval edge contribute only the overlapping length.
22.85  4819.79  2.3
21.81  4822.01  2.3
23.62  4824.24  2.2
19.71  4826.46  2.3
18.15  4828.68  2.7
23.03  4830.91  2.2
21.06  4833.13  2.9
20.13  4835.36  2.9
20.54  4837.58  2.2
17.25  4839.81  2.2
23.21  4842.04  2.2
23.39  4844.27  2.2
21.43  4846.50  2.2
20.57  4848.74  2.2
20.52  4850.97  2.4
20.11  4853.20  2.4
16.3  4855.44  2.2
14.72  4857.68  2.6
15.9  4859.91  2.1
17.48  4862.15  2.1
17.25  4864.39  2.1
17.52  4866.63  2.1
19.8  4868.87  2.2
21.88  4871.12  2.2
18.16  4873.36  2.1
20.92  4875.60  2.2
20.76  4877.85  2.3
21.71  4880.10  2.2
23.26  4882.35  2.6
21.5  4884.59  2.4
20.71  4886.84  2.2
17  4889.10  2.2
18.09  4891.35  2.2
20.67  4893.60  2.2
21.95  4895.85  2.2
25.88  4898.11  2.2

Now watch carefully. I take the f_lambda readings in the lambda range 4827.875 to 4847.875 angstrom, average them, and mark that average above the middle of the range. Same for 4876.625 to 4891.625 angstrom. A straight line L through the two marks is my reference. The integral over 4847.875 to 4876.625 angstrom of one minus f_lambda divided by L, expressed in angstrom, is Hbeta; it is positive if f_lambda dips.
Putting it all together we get 3.1 angstrom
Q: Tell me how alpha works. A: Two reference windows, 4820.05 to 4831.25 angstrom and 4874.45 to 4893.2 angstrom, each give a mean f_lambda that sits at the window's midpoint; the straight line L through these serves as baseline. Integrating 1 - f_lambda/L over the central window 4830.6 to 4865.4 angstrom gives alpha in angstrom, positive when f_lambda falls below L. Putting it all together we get 2.5 angstrom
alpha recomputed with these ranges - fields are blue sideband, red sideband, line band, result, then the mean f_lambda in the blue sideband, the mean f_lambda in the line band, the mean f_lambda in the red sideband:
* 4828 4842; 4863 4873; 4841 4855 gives -1.03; 20.3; 21.3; 19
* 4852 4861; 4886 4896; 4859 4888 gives -2.64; 16.8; 19.8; 19.4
